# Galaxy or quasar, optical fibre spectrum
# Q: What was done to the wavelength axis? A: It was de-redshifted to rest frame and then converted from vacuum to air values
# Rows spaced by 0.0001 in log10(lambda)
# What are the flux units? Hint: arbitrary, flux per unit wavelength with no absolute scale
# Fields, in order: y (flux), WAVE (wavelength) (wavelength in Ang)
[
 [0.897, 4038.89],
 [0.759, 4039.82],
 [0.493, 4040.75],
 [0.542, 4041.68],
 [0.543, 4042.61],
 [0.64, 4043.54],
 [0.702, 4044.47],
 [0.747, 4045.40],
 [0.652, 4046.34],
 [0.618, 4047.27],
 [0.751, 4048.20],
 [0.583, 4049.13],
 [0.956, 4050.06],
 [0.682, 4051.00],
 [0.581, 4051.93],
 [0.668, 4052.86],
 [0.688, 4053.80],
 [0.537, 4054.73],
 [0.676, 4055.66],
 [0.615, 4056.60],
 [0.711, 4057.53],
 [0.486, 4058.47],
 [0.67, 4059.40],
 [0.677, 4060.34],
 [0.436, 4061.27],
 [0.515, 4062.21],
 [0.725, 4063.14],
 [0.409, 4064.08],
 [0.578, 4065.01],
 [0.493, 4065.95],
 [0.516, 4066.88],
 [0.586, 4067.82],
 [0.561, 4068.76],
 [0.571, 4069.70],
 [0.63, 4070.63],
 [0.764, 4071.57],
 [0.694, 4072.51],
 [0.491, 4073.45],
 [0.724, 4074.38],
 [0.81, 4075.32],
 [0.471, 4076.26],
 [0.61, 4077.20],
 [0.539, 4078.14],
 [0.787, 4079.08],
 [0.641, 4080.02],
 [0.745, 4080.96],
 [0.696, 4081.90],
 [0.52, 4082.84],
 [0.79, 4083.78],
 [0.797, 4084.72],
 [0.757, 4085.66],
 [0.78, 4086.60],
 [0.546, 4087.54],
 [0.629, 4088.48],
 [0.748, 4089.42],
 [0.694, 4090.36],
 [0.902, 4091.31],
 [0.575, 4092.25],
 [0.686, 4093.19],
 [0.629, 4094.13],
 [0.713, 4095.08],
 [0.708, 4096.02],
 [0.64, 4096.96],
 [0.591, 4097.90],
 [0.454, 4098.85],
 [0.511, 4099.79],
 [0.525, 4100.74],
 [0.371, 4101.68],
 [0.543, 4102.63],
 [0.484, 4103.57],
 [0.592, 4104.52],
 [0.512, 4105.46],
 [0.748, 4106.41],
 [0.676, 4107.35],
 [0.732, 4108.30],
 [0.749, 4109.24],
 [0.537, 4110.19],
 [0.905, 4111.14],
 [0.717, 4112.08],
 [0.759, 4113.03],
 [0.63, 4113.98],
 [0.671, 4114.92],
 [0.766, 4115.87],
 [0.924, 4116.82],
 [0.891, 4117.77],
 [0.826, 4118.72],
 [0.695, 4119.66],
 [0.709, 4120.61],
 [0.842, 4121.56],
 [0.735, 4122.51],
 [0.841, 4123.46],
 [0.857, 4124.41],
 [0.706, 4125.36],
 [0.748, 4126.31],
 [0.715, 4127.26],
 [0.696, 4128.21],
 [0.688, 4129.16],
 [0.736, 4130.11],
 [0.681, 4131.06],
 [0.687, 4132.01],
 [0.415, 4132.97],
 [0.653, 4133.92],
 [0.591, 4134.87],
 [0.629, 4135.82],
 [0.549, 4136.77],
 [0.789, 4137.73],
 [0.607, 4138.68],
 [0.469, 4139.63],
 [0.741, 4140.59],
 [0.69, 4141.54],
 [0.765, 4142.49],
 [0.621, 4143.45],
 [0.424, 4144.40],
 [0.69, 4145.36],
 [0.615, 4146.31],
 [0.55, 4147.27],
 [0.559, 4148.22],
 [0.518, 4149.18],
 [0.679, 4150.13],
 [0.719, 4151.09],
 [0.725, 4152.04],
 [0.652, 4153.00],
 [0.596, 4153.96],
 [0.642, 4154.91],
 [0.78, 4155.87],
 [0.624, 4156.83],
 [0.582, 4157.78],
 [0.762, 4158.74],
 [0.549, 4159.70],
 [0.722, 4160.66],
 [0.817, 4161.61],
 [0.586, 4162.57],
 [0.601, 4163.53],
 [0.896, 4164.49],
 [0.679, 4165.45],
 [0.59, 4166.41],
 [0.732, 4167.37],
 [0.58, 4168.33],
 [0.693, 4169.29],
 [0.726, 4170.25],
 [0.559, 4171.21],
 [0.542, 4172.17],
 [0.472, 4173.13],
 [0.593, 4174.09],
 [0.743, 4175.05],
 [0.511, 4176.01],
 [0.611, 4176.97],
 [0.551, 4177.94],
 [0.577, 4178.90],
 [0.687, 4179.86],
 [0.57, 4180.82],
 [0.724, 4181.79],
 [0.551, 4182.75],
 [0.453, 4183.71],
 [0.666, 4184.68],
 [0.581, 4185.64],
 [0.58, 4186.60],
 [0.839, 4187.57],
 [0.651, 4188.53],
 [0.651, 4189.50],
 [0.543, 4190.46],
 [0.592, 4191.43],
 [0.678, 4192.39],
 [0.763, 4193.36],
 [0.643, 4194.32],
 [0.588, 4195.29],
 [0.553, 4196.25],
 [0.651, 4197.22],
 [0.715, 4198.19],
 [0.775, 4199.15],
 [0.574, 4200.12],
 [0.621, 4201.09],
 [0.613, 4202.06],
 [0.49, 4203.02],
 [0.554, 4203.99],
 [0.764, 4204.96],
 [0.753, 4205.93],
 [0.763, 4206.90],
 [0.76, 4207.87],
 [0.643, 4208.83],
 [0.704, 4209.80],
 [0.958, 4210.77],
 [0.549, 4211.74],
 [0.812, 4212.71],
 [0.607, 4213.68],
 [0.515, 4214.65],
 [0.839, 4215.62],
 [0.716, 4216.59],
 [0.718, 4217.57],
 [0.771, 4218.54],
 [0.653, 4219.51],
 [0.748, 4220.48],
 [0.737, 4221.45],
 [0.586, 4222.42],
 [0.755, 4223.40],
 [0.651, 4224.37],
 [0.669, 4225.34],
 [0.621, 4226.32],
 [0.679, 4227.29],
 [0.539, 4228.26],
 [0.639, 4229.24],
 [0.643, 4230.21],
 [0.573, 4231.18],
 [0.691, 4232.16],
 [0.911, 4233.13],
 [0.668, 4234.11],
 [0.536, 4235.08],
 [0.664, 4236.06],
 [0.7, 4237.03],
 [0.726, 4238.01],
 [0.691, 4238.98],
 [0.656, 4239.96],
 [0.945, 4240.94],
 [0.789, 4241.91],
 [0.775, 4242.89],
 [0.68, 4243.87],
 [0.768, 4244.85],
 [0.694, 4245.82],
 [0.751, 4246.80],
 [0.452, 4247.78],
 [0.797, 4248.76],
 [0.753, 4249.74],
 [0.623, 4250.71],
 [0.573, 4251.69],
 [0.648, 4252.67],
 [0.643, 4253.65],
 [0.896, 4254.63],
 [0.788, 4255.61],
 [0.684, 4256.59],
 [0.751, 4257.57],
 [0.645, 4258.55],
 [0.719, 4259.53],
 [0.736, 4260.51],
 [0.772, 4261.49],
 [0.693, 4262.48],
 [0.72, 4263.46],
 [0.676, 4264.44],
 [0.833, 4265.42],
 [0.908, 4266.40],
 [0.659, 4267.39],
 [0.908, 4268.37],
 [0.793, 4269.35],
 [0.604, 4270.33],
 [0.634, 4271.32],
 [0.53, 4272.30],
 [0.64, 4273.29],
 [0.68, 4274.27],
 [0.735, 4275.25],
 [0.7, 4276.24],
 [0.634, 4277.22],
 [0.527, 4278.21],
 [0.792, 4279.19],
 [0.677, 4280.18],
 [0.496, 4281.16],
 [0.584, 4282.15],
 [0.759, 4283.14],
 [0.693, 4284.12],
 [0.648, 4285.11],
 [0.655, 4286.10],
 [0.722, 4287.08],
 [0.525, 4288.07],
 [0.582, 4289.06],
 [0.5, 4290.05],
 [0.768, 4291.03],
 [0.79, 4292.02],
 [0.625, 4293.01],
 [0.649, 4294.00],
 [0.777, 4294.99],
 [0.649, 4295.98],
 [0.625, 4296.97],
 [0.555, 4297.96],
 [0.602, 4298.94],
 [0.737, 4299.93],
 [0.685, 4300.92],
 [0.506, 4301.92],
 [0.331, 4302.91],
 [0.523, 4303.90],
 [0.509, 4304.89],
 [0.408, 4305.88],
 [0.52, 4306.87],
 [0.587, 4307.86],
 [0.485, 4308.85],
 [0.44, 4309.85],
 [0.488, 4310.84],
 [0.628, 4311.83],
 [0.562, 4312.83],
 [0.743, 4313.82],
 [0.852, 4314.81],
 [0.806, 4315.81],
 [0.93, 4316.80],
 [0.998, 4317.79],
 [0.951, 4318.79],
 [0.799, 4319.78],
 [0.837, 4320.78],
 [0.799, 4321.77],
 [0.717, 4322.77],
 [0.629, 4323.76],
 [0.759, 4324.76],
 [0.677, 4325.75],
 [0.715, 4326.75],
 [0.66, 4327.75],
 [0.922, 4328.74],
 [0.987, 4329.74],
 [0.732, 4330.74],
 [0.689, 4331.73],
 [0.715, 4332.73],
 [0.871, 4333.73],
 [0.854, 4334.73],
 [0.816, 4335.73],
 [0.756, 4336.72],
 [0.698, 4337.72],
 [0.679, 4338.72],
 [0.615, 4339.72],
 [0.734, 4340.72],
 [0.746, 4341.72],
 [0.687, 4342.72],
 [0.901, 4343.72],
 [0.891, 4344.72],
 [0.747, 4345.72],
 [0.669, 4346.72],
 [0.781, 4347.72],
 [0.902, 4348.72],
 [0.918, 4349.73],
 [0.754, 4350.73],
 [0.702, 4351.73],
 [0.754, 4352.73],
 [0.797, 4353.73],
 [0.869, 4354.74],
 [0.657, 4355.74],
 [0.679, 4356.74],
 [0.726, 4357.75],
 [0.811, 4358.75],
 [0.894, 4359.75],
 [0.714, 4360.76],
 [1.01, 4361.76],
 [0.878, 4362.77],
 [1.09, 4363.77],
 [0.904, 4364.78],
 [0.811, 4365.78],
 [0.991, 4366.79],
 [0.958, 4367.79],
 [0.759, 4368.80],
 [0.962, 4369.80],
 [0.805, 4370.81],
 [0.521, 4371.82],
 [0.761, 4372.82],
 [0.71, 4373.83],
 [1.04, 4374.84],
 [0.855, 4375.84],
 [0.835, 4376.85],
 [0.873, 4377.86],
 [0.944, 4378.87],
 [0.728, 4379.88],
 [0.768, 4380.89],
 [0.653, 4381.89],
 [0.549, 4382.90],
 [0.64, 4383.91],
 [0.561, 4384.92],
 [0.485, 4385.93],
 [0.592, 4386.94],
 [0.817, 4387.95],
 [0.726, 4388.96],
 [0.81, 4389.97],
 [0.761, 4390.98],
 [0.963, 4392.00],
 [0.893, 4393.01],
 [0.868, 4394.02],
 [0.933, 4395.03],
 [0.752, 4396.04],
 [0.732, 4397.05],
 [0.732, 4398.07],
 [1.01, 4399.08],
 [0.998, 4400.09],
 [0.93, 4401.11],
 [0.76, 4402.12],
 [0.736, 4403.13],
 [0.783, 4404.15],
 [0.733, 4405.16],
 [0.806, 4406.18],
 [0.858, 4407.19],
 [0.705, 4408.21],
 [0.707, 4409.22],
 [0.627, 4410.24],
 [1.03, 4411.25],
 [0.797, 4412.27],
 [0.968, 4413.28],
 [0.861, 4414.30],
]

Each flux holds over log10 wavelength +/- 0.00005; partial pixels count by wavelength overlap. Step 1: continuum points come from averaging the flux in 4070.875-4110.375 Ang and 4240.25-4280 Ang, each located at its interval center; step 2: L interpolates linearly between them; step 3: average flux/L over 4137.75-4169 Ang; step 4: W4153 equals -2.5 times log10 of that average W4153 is 0.03 mag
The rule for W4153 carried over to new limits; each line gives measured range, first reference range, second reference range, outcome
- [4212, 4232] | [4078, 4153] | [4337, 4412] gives 0.08 mag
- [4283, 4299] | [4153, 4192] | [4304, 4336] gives 0.08 mag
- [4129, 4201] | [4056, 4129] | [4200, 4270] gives 0.08 mag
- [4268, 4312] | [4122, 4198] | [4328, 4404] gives 0.19 mag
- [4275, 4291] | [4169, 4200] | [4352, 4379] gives 0.15 mag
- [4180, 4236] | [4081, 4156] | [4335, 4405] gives 0.08 mag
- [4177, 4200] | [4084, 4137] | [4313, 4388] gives 0.13 mag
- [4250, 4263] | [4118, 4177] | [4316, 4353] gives 0.04 mag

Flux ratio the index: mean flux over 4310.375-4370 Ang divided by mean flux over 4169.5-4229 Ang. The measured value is 1.2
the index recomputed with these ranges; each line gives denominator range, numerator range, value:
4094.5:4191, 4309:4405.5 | 1.20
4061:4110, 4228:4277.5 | 1.12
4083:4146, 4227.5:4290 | 1.02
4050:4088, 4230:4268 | 1.13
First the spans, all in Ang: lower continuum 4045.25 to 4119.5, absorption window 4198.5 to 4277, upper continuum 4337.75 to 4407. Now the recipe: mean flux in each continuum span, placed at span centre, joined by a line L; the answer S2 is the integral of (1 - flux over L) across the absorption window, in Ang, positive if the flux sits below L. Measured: 3.30 Ang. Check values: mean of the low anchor 0.652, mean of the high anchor 0.795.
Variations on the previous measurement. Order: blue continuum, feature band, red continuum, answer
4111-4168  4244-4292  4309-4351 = 3.2 Ang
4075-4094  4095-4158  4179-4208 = 0.5 Ang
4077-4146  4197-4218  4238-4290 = 0.0 Ang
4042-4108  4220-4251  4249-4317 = -1.8 Ang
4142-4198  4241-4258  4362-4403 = -0.4 Ang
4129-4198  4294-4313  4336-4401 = 4.7 Ang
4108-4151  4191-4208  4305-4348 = 1.1 Ang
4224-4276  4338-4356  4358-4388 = 0.2 Ang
